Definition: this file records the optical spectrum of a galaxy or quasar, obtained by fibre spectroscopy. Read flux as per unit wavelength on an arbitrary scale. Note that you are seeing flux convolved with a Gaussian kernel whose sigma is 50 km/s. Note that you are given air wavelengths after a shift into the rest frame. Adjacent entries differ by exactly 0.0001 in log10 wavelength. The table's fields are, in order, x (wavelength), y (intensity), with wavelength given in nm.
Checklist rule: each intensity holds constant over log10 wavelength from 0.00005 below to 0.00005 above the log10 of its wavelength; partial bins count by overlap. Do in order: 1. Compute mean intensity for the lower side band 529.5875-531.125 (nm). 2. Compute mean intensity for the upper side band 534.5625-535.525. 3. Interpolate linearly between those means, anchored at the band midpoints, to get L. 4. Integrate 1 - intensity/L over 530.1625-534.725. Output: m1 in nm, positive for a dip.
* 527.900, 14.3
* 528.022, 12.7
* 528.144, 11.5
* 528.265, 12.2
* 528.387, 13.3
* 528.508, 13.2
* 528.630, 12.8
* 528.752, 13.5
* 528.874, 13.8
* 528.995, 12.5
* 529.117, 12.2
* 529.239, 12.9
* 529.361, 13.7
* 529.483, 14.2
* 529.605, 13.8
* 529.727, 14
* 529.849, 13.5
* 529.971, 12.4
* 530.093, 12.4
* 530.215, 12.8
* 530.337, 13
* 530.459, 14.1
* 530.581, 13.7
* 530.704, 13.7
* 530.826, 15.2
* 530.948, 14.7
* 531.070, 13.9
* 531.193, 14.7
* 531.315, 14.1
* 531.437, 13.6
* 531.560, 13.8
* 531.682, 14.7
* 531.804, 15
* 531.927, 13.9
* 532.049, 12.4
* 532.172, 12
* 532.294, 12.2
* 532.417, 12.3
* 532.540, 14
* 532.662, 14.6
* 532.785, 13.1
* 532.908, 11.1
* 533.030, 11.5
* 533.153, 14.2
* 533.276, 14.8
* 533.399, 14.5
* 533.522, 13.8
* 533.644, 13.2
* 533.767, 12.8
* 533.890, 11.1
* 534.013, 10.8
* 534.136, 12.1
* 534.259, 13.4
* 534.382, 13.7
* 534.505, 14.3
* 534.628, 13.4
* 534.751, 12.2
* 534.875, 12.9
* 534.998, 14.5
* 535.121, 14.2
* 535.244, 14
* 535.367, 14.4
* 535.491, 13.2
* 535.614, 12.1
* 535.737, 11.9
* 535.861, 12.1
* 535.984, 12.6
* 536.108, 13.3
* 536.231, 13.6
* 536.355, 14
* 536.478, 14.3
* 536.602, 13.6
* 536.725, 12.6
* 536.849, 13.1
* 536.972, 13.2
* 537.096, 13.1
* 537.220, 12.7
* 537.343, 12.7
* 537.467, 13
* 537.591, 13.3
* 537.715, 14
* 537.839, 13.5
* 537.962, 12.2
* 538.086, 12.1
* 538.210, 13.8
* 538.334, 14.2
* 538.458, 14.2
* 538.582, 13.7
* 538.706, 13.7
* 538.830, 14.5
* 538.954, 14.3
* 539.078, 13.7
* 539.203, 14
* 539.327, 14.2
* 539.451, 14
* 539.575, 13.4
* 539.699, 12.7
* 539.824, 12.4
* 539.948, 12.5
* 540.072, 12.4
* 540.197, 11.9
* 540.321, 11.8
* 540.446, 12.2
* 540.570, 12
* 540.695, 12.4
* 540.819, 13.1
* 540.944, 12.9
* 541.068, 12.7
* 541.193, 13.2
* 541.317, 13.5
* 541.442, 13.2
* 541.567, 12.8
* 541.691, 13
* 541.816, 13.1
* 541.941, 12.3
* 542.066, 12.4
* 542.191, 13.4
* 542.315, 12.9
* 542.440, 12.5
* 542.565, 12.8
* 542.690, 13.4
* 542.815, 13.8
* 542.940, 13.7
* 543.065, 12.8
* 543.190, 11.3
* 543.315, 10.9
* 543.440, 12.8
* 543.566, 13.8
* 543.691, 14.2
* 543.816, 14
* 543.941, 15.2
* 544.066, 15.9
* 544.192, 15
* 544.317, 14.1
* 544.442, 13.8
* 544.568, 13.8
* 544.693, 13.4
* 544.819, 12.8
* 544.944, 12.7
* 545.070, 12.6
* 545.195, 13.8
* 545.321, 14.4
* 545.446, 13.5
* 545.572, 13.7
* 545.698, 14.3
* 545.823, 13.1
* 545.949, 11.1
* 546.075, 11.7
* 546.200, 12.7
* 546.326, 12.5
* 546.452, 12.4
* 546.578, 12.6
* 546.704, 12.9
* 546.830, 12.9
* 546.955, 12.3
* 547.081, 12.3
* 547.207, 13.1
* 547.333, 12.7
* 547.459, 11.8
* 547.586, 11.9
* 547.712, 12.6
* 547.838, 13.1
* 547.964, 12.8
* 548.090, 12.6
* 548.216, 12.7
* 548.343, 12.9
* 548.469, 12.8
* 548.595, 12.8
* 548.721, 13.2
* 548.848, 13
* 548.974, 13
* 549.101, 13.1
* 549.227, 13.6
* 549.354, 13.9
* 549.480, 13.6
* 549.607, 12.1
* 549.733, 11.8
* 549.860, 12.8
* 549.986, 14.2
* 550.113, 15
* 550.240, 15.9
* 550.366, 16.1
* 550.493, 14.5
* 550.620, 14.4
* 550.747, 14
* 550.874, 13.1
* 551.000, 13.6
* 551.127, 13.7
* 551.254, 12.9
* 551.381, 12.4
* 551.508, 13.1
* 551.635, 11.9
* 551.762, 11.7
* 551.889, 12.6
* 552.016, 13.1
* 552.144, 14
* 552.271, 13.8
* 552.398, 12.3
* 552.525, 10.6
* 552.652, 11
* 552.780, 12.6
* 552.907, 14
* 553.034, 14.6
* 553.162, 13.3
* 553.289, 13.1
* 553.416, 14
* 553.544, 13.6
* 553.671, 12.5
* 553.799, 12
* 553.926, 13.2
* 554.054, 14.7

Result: 0.07 nm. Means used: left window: 13.6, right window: 13.6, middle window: 13.4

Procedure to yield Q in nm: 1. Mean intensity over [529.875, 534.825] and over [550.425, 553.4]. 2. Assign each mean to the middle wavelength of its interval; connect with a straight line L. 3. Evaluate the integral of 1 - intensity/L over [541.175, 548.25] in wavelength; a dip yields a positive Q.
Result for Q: 0.06 nm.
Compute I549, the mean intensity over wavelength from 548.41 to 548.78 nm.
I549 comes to 13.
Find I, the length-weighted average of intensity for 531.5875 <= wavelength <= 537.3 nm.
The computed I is 13.2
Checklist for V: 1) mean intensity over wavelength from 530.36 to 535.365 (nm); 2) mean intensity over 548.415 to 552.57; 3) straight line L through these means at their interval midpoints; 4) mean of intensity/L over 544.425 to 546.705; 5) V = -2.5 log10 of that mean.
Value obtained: 0.03 mag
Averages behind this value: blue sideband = 13.5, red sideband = 13.3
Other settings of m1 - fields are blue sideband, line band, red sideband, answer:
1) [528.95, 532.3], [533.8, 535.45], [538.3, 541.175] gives 0.029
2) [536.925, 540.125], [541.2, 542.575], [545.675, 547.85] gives 0.011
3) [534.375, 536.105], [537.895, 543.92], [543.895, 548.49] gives 0.039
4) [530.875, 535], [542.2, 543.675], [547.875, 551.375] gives 0.061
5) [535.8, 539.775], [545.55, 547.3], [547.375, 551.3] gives 0.091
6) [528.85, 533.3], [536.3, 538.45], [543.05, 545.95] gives 0.033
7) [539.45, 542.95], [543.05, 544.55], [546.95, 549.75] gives -0.103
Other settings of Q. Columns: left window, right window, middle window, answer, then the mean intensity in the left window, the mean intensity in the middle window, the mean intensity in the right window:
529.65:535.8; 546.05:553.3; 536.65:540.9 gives 0.03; 13.4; 13.1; 13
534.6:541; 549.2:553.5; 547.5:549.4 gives 0.06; 13.2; 12.9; 13.3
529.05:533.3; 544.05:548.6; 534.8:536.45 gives 0.00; 13.5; 13.3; 13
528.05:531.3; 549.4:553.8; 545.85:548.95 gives 0.17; 13.4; 12.6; 13.3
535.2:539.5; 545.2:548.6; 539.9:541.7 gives 0.07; 13.4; 12.6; 12.8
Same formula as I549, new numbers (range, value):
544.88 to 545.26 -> 13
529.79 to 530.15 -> 12.8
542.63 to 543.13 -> 13.4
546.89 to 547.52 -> 12.5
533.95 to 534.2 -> 11.5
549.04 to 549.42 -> 13.6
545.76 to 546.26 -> 12.2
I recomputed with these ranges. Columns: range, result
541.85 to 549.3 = 13.1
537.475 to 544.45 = 13.2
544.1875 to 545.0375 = 13.5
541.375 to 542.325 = 12.9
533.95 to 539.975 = 13.3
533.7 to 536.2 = 13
